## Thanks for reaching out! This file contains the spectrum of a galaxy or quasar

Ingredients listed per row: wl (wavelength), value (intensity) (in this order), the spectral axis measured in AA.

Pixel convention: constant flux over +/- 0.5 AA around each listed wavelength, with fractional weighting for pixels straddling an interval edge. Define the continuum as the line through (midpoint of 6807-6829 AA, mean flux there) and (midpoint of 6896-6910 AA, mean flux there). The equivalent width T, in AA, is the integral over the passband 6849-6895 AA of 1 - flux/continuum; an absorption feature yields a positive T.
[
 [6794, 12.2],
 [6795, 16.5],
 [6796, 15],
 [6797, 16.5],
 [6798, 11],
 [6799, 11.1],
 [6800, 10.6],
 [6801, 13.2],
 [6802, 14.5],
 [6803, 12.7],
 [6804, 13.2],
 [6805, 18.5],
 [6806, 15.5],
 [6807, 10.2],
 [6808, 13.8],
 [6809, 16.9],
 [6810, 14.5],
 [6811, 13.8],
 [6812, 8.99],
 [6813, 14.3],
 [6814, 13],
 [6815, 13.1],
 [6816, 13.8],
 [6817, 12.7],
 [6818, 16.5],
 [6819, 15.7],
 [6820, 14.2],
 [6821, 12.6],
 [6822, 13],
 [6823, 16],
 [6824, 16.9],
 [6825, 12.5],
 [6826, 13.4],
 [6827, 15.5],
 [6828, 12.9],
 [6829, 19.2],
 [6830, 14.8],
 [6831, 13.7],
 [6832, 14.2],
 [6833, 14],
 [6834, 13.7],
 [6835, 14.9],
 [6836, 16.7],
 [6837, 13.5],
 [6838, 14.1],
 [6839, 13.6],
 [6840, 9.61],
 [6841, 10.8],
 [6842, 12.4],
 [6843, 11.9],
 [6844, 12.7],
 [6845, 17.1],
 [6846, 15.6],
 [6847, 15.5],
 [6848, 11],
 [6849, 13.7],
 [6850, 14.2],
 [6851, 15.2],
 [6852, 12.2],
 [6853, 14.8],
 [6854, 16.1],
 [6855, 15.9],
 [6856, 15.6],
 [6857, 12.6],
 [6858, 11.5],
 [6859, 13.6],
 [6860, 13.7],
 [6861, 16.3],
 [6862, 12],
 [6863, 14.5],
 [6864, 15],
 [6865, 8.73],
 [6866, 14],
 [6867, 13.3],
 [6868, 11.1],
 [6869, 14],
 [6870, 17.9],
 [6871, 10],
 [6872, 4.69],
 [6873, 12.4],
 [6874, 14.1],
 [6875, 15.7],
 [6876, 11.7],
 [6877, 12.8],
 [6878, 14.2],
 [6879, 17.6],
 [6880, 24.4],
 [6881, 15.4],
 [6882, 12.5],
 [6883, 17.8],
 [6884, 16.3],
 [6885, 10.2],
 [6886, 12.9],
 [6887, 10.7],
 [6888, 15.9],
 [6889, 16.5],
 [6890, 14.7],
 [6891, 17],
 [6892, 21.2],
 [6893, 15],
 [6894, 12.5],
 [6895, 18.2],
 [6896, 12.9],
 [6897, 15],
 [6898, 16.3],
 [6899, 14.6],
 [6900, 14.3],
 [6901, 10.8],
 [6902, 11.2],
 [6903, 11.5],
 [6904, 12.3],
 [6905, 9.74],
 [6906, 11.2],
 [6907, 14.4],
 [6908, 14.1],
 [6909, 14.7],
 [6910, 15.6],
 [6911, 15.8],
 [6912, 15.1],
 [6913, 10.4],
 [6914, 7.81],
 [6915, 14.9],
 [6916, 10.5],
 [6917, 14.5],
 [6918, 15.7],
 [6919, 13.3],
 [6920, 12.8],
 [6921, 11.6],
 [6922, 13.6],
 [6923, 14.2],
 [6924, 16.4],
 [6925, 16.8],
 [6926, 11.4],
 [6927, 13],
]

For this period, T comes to -2.5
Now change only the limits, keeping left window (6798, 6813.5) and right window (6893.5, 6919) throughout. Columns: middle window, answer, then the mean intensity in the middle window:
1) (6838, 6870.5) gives -0.7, 13.6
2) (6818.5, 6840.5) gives -1.5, 14.3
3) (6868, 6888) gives -0.9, 13.9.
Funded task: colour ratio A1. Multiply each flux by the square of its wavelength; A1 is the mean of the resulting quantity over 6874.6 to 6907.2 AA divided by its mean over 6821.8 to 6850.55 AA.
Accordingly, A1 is 1.05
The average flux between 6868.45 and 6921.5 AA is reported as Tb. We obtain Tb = 13.9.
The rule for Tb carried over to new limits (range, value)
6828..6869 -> 13.8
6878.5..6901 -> 15.4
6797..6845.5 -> 13.8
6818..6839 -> 14.6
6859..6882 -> 13.8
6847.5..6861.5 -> 14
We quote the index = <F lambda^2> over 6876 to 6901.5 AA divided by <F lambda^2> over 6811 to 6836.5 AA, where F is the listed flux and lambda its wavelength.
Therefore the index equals 1.08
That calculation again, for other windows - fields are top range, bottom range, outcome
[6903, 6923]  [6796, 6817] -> 1.00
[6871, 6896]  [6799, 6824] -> 1.08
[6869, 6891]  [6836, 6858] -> 1.05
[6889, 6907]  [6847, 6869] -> 1.05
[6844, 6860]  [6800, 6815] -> 1.06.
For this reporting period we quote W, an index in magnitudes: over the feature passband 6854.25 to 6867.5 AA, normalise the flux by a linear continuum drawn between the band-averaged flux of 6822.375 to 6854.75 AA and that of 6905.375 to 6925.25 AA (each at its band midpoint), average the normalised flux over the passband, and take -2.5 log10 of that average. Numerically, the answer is 0.027 mag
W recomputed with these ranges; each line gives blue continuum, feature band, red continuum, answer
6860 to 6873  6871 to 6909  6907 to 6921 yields -0.08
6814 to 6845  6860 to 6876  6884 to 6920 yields 0.08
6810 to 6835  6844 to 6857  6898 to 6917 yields -0.07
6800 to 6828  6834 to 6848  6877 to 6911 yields 0.04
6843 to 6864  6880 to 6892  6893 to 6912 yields -0.10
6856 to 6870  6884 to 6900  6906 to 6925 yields -0.11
